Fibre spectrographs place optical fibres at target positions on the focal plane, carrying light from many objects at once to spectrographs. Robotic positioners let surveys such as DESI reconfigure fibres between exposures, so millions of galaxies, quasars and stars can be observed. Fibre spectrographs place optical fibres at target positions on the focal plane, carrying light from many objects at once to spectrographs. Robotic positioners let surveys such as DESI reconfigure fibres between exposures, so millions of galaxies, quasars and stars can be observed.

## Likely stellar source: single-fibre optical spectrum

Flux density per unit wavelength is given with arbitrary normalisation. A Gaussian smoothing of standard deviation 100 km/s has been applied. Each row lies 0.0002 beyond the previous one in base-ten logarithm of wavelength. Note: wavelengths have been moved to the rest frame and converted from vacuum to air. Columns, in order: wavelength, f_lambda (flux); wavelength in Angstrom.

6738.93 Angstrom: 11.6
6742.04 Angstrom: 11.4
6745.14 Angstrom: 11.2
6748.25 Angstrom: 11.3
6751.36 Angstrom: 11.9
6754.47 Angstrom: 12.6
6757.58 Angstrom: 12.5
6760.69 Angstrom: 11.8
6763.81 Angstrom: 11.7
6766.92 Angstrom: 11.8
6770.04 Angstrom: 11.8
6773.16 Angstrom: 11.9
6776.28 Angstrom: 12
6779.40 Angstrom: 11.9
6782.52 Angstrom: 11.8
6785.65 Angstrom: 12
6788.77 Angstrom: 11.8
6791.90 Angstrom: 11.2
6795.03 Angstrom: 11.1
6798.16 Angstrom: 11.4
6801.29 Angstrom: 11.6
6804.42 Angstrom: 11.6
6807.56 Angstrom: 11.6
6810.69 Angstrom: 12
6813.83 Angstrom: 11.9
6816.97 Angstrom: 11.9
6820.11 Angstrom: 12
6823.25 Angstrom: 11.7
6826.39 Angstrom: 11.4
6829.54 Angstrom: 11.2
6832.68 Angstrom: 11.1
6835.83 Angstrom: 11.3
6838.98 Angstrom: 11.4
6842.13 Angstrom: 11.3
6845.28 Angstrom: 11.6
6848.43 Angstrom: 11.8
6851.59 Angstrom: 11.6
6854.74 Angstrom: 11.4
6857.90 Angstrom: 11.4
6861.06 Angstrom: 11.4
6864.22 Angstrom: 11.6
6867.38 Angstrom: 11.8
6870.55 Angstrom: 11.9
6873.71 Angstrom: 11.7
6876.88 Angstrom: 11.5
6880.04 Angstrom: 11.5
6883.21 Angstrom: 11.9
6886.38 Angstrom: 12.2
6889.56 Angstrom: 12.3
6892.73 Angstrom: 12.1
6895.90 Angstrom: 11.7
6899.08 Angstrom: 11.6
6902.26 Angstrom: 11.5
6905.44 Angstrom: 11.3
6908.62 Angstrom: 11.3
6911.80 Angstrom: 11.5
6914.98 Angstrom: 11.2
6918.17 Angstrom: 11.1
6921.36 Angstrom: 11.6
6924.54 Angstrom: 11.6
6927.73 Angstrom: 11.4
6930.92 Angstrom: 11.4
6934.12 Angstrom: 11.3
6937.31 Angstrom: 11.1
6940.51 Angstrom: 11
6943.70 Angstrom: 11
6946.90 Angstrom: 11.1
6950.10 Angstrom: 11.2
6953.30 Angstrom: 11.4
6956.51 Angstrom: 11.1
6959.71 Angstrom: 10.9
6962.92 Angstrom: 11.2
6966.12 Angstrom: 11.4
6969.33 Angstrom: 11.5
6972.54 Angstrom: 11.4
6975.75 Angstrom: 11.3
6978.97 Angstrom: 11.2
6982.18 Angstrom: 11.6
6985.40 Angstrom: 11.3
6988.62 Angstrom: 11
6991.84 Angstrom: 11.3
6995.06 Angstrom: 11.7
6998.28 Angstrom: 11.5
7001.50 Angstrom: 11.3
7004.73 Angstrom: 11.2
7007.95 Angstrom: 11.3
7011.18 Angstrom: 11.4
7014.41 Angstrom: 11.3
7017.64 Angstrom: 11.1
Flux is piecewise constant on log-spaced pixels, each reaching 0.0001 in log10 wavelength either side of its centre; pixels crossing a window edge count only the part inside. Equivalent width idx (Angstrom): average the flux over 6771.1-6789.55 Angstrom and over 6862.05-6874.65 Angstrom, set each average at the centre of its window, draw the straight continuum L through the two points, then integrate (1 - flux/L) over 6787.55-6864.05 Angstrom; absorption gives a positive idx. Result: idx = 1.9 Angstrom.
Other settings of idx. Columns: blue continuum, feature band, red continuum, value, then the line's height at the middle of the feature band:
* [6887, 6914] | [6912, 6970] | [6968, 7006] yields 1.4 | 11.5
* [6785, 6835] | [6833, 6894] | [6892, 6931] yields -0.7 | 11.5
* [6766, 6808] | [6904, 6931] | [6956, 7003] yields 0.1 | 11.4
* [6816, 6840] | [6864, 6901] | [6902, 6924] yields -1.3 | 11.4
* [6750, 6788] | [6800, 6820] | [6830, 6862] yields -0.2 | 11.7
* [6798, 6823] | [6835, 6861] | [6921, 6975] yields 0.3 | 11.6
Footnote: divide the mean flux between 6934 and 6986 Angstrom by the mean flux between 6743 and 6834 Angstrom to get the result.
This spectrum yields 0.96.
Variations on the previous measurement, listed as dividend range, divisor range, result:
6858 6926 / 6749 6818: 0.99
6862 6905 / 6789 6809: 1.03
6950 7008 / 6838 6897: 0.97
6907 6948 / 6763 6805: 0.97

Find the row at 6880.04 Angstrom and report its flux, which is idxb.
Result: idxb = 11.5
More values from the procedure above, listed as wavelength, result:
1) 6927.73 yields 11.4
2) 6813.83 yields 11.9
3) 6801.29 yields 11.6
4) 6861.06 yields 11.4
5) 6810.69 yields 12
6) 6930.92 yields 11.4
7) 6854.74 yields 11.4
